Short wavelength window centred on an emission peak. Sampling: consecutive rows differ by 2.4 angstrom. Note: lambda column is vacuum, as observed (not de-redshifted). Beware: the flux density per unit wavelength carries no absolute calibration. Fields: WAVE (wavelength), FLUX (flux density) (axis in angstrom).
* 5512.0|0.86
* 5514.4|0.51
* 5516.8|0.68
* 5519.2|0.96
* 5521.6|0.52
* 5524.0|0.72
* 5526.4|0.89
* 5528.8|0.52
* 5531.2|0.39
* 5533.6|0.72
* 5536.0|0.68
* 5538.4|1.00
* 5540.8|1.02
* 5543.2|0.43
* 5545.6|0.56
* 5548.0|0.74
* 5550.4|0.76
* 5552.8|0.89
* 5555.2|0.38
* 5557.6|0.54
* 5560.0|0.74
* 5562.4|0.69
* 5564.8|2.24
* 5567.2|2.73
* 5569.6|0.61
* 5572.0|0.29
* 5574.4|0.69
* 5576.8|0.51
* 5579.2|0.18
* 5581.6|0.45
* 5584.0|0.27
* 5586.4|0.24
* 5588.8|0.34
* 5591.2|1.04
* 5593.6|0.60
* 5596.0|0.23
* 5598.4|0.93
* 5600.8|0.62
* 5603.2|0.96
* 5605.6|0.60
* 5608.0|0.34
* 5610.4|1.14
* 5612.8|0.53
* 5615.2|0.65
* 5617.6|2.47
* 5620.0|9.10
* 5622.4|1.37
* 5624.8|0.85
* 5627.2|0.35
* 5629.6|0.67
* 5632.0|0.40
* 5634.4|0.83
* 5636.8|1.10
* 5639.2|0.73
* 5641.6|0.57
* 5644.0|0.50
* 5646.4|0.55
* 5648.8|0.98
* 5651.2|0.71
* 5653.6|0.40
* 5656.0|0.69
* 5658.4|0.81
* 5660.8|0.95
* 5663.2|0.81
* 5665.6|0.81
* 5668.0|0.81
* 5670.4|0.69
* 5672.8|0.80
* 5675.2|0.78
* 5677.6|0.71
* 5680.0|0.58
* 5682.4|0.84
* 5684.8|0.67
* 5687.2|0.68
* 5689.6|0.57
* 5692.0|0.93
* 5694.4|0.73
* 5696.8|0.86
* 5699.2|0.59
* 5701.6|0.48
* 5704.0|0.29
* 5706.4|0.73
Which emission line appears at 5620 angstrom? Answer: [O III]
